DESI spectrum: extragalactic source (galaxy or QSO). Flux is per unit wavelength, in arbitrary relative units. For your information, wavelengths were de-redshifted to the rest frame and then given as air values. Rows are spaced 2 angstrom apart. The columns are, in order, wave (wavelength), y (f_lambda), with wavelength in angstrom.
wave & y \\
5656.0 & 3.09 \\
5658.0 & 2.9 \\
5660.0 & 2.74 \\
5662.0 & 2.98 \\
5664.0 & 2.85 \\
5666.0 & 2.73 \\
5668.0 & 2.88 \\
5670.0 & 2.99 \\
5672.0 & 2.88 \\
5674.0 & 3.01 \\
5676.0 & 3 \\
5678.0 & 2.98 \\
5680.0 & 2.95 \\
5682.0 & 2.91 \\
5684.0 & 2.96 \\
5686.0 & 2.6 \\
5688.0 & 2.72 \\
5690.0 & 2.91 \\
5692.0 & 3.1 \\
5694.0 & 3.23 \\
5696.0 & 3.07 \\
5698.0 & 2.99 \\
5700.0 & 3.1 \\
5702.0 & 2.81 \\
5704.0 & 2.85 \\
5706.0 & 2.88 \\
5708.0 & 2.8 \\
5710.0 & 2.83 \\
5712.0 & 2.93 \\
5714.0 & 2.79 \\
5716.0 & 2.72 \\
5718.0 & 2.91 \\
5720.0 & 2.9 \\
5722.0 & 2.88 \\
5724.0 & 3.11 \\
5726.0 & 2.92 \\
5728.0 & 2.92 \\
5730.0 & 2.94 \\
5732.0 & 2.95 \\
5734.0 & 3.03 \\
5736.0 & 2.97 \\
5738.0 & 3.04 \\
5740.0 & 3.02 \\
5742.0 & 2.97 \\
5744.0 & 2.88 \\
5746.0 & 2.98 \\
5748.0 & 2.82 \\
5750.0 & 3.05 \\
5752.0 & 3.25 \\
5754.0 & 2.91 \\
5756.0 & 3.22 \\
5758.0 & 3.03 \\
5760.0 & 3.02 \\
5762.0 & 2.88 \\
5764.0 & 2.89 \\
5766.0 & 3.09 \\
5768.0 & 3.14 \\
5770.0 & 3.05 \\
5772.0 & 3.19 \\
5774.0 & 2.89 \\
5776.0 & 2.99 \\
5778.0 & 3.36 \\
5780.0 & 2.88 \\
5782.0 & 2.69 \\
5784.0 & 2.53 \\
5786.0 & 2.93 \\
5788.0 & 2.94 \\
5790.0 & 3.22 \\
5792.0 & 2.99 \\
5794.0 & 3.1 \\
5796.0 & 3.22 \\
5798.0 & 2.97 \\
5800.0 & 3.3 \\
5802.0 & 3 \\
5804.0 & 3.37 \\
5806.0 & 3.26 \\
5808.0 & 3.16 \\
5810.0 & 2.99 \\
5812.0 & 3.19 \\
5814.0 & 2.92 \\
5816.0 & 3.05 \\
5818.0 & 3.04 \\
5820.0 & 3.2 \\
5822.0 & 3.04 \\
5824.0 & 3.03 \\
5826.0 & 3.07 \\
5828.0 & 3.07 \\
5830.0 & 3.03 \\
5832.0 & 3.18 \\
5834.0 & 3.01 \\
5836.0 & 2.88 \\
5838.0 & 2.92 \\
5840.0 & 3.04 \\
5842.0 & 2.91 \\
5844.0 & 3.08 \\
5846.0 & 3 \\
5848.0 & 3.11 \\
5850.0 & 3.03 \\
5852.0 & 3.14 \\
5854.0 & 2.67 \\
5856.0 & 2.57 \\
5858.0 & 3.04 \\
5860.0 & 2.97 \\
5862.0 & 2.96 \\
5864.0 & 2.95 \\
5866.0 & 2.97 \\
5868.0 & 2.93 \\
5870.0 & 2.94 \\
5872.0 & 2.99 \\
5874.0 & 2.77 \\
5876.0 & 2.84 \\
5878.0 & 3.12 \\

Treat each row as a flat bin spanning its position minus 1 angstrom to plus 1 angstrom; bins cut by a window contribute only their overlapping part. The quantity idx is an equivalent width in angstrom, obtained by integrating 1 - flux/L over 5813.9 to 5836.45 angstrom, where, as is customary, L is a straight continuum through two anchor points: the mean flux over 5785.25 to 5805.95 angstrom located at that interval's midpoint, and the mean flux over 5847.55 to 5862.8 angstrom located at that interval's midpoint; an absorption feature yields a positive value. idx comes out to -0.2 angstrom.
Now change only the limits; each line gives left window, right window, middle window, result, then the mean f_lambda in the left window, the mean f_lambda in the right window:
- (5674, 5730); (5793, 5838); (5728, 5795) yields 0.3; 2.92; 3.09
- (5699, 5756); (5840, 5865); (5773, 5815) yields -1.3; 2.94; 2.96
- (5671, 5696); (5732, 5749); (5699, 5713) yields 0.3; 2.94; 2.96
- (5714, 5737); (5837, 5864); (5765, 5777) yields -0.5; 2.93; 2.96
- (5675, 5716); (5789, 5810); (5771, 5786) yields 0.8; 2.92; 3.15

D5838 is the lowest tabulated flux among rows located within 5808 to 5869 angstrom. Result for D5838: 2.57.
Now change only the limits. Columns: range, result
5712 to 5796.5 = 2.53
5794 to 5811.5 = 2.97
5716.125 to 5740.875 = 2.88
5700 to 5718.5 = 2.72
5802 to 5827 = 2.92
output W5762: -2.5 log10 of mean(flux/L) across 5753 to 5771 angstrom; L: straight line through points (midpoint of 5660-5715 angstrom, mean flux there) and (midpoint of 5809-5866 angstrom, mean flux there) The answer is -0.02 mag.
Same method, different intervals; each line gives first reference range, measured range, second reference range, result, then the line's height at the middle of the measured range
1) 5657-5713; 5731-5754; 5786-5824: 0.004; 3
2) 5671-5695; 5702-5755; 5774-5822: 0.019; 2.98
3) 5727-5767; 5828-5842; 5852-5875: -0.031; 2.92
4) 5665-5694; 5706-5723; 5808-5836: 0.038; 2.95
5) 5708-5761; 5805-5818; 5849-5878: -0.056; 2.93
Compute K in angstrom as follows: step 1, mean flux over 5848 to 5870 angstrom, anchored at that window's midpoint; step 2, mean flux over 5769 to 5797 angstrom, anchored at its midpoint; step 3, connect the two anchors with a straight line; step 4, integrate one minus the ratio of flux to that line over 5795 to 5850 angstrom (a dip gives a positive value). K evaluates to -2.0 angstrom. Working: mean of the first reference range 3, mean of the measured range 3.07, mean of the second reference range 2.93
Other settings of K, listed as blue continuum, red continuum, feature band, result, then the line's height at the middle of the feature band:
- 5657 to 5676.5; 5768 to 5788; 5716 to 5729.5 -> 0.00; 2.92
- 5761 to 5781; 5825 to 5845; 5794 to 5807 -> -0.65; 3.03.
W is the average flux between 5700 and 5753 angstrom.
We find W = 2.93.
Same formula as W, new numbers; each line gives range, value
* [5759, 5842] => 3.04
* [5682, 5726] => 2.91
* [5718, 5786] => 2.98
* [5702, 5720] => 2.84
